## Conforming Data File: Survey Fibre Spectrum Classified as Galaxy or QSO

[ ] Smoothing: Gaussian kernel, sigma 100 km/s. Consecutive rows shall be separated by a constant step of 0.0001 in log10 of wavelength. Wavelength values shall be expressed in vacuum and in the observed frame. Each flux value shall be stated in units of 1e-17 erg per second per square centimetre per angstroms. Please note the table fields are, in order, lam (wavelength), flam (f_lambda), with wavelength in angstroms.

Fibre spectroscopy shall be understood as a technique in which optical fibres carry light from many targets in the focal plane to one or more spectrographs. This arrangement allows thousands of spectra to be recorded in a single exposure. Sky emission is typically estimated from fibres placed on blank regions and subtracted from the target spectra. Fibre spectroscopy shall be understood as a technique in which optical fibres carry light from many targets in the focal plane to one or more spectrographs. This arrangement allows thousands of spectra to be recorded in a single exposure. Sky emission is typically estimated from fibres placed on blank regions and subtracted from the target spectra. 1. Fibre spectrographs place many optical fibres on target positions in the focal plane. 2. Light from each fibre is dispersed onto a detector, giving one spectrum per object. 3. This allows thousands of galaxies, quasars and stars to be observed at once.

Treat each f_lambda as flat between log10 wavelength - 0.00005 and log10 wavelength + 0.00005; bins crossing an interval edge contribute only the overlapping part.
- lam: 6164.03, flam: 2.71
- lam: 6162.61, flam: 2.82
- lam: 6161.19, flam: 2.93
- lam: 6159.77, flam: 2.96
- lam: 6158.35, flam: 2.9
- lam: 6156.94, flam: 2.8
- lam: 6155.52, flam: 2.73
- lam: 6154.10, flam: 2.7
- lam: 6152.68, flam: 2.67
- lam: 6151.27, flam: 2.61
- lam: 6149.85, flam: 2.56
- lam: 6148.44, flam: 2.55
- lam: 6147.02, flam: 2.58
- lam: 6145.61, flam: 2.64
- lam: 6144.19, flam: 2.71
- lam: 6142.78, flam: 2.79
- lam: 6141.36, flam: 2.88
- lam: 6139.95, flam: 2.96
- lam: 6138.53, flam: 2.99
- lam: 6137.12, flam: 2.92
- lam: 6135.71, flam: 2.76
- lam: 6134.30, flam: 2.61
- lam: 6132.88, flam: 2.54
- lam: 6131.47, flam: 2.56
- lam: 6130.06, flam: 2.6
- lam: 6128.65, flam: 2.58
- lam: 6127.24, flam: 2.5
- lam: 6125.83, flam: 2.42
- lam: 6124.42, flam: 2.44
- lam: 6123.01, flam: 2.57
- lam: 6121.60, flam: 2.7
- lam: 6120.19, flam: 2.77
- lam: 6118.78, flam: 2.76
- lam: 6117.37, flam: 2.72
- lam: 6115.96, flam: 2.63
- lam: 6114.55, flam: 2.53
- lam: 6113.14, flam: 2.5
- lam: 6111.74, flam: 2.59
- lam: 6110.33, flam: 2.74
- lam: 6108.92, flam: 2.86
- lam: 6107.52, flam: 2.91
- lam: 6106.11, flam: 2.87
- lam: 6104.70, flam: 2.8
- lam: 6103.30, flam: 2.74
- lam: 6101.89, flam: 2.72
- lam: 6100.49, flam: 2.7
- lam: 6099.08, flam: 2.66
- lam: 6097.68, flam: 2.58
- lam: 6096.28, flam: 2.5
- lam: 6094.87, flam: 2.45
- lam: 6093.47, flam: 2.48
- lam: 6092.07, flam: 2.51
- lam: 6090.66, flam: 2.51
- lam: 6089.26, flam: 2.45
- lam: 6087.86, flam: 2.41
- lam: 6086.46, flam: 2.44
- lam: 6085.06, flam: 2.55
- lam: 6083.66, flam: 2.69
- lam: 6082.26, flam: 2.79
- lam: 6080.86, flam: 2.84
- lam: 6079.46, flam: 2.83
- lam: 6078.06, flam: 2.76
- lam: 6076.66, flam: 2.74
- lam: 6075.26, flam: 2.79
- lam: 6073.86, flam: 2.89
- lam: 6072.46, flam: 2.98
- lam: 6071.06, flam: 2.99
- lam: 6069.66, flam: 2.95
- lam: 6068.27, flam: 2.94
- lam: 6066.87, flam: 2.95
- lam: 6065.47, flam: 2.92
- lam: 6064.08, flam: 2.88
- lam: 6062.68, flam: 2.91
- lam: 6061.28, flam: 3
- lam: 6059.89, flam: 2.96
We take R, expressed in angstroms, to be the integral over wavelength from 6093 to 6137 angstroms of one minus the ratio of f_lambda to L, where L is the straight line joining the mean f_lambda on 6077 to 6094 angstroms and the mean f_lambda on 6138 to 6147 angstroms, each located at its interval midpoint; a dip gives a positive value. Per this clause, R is 1.1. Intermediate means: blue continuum 2.61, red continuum 2.81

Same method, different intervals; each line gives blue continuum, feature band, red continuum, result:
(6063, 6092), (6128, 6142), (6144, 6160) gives -0.2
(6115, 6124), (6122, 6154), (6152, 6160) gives 0.9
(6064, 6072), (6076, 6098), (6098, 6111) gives 2.0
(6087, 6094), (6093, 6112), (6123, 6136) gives -1.5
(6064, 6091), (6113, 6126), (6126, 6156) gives 0.5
